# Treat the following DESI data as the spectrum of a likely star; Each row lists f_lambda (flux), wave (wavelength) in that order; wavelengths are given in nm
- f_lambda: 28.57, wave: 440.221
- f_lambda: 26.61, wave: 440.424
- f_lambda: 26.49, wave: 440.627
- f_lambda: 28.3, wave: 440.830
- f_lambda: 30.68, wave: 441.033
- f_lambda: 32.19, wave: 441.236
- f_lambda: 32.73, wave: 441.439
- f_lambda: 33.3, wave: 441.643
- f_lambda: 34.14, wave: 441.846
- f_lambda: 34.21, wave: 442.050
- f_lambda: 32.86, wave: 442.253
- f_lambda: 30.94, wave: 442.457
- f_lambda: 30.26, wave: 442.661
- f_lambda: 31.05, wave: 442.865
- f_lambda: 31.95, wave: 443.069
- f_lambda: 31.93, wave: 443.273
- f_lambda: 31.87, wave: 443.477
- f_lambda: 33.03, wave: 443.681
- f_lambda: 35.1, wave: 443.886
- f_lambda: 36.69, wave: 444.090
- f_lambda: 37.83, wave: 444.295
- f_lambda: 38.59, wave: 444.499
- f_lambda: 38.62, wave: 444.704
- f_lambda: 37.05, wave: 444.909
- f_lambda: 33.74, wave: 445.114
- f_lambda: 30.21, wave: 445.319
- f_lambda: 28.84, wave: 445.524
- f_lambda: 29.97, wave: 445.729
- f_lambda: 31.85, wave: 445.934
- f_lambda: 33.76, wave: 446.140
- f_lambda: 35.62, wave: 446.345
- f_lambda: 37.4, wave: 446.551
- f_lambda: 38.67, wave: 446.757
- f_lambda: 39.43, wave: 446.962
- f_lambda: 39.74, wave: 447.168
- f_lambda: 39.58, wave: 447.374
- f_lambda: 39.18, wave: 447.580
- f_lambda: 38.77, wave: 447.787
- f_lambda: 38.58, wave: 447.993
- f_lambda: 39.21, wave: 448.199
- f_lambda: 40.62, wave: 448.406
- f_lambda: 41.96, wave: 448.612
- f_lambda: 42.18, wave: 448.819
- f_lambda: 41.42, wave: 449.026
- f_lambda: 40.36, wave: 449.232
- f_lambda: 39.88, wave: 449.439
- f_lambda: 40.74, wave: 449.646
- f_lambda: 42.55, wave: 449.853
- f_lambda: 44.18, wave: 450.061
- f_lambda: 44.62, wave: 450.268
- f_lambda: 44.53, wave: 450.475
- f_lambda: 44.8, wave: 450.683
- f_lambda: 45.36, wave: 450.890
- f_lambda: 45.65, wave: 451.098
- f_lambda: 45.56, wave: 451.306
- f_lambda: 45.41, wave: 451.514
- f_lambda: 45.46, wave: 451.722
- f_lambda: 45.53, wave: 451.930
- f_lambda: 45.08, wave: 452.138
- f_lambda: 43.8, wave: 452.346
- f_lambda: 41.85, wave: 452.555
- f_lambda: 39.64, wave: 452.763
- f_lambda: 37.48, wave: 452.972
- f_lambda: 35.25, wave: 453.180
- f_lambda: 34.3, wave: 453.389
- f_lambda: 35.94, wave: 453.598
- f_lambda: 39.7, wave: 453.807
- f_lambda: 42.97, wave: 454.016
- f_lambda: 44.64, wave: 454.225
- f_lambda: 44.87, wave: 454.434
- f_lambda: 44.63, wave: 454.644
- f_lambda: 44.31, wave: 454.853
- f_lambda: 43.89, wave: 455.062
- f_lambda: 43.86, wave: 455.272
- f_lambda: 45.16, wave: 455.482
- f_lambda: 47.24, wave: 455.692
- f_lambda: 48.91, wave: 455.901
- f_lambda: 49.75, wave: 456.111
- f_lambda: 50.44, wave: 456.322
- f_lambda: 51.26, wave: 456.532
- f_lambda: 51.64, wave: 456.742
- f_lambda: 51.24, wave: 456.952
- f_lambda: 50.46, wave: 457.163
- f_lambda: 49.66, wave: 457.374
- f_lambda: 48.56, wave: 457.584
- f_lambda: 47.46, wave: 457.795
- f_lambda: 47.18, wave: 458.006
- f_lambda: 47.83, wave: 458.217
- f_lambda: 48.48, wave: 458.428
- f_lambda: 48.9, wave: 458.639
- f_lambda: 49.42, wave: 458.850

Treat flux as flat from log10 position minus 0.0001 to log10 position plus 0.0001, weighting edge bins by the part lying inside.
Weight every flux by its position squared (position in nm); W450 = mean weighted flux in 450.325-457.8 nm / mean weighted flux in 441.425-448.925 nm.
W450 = 1.32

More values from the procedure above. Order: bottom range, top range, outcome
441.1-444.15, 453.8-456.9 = 1.50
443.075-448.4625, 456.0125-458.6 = 1.45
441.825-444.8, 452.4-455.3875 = 1.27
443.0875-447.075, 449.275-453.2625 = 1.27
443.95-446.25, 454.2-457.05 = 1.45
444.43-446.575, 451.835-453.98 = 1.22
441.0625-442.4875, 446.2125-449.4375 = 1.23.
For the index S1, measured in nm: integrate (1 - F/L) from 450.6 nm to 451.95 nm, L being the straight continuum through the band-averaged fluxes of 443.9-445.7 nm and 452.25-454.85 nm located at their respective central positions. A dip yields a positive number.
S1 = -0.22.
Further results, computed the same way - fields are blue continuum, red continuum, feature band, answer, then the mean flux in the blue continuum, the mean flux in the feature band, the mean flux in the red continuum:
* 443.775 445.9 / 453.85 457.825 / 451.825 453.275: 0.07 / 34.6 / 41.3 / 47.3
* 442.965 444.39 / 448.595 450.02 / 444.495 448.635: 0.14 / 34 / 36.6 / 41.4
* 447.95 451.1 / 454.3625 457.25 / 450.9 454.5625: 0.24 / 42.3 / 42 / 47.7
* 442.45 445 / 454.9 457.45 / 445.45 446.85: 0.13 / 34.3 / 33.8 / 48.5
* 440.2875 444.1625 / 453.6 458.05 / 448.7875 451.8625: -0.22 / 31.7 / 43.6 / 46.8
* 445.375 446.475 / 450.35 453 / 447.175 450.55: -0.26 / 32.1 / 41.1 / 44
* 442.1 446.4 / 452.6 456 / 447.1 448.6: -0.12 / 33.4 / 39.5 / 42.1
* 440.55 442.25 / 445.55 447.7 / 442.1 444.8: -0.03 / 31.7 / 33.9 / 36.3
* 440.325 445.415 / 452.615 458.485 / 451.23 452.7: -0.10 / 32.8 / 44.5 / 45.2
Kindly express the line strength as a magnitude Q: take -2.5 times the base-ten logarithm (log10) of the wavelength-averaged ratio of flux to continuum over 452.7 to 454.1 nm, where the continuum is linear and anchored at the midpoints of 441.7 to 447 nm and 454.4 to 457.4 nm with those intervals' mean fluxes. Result 0.19 mag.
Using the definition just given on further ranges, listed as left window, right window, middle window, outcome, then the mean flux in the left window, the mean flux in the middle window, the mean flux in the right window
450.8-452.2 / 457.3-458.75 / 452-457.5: 0.055 mag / 45.4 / 44.6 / 48.3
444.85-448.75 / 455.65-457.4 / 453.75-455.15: 0.085 mag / 36.6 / 43.7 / 50.2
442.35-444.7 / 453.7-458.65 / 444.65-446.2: 0.094 mag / 33.8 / 32.8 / 47.2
